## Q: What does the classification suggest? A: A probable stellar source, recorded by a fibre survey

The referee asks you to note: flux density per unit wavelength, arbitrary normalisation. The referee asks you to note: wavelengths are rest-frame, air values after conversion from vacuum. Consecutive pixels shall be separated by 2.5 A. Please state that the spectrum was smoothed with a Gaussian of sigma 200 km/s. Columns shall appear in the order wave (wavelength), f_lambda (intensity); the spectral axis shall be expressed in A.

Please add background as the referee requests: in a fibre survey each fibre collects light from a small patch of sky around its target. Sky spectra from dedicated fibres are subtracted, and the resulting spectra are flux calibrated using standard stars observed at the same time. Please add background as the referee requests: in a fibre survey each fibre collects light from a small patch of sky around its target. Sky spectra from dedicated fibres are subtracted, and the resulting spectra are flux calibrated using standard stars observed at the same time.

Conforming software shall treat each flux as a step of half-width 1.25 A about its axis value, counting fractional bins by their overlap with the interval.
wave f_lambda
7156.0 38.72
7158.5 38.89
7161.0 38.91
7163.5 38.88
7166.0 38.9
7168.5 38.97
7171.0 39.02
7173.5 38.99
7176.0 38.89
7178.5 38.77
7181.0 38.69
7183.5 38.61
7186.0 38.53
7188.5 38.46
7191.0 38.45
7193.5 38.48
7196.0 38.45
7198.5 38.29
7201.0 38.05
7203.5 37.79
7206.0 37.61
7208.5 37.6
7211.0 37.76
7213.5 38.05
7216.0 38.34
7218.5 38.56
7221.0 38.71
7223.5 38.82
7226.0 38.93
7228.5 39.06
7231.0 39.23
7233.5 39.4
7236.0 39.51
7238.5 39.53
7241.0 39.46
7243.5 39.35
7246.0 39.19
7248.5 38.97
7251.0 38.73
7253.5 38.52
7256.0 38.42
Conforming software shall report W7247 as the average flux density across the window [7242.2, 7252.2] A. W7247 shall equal 39.1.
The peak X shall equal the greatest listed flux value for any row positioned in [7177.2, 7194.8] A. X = 38.77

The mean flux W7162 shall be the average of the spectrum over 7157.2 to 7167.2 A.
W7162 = 38.9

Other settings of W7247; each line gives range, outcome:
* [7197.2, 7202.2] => 38.2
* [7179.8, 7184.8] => 38.6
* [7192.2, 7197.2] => 38.5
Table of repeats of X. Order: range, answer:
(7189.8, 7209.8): 38.48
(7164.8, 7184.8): 39.02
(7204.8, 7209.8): 37.61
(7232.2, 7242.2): 39.53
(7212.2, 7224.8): 38.82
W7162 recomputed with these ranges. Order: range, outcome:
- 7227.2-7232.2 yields 39.1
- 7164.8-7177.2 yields 39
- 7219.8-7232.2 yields 38.9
